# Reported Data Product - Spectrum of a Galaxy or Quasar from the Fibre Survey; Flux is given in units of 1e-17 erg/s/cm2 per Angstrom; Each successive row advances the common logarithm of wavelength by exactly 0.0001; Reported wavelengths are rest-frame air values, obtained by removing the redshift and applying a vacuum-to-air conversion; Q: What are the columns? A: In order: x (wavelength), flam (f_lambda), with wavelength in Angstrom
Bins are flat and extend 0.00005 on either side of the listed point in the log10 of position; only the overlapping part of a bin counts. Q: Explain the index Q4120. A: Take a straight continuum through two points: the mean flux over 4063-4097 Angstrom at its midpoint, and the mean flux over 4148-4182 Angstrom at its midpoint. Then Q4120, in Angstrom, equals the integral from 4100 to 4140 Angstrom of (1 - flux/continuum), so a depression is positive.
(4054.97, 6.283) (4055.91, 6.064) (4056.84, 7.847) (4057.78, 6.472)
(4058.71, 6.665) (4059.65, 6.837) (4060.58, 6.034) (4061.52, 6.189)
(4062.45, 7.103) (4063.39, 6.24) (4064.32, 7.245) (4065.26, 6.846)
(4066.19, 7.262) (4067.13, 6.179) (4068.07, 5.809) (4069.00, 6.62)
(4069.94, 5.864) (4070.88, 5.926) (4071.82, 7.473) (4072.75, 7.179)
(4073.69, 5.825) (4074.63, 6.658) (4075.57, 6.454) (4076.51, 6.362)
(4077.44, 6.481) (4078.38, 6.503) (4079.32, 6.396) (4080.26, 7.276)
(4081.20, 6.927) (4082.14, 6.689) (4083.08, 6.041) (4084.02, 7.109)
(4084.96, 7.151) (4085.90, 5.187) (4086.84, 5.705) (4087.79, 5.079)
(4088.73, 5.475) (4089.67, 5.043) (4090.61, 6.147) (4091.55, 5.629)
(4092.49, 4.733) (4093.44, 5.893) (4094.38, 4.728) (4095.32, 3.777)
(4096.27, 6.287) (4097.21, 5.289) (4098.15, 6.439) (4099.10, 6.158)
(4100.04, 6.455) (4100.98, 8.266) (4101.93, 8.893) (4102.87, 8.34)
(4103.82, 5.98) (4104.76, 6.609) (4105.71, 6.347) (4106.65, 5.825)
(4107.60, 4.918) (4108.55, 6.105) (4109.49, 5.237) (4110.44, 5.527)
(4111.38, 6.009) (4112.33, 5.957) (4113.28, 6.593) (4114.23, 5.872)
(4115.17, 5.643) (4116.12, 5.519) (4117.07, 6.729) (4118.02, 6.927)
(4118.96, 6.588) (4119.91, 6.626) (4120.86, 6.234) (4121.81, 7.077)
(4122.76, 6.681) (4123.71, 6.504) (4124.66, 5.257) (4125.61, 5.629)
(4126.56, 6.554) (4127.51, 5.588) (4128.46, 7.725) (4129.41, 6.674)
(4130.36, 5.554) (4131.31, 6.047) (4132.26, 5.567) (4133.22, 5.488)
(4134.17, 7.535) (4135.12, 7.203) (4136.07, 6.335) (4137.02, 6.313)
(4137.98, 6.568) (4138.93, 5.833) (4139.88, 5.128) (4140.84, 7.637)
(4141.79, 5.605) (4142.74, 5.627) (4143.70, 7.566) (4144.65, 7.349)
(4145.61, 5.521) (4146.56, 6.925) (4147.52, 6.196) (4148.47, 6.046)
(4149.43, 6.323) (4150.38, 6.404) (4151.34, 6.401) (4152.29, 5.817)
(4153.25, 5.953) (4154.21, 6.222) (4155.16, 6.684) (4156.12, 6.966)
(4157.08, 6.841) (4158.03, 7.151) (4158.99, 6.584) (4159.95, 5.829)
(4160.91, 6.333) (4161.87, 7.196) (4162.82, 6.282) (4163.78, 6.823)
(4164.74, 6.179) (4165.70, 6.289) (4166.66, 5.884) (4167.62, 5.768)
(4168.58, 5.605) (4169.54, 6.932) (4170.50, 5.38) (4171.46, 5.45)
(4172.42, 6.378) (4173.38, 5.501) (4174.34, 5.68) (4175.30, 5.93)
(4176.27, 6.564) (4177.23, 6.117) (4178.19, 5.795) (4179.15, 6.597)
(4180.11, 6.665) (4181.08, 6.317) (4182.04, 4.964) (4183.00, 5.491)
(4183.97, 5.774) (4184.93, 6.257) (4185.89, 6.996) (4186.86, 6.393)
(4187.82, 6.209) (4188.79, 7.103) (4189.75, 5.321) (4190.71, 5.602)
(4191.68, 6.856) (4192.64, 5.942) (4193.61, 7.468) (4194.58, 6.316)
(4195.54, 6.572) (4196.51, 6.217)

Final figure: -0.9 Angstrom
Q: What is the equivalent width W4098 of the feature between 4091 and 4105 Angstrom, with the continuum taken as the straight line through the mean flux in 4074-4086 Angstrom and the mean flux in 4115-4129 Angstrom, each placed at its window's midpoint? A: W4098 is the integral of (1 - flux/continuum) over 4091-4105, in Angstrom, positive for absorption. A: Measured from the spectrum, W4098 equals 0.57 Angstrom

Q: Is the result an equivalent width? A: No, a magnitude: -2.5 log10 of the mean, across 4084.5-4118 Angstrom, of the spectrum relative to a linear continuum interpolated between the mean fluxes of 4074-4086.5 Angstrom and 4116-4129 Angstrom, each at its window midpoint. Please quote 0.08 mag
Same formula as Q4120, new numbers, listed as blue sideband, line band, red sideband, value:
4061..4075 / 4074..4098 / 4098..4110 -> 2.21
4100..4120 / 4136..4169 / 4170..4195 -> -0.60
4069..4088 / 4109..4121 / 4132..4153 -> 0.51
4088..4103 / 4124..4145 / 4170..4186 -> -1.05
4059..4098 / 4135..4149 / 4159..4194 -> -0.44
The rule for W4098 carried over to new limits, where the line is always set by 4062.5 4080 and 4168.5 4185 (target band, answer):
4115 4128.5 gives -0.1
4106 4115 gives 0.8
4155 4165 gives -0.9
